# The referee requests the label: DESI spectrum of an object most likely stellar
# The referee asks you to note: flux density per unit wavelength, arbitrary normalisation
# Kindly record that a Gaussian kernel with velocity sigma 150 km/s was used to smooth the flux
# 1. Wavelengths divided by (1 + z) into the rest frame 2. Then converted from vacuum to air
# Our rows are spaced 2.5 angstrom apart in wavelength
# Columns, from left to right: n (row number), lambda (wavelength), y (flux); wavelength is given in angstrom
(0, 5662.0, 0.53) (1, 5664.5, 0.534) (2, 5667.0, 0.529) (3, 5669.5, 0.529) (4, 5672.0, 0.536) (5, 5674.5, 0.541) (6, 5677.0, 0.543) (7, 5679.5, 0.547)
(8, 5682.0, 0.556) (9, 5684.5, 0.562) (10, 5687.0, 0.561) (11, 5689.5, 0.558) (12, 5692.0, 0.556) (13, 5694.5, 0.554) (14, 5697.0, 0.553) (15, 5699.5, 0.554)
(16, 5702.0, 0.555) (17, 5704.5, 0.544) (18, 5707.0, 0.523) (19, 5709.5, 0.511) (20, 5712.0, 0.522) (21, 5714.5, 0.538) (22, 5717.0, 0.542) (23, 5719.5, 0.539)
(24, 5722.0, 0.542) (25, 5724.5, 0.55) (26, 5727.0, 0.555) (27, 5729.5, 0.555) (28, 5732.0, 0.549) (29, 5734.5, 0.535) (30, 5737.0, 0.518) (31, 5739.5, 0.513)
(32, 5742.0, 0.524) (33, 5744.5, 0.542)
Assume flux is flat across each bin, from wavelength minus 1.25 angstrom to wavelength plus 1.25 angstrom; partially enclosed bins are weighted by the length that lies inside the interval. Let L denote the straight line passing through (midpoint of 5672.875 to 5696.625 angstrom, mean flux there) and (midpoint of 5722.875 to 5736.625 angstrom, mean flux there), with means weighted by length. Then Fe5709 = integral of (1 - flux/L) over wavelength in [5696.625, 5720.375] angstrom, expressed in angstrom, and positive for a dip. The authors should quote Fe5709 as 0.52 angstrom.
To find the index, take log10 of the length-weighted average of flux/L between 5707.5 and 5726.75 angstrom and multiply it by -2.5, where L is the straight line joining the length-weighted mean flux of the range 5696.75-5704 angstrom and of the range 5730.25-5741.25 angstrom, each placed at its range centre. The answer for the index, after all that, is 0.013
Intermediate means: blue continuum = 0.553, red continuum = 0.53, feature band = 0.535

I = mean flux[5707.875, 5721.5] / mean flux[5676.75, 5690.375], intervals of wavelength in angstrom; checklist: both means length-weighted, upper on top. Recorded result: 0.96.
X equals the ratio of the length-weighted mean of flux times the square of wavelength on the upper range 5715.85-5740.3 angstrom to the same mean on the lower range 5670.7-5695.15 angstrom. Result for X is 1.00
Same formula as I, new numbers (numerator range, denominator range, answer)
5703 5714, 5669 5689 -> 0.96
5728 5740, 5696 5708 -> 0.98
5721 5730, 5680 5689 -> 0.99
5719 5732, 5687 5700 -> 0.99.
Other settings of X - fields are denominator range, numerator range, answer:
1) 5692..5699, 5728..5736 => 1.00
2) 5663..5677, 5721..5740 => 1.03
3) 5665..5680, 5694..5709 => 1.03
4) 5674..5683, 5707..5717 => 0.97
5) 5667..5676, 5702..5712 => 1.00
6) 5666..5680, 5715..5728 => 1.03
